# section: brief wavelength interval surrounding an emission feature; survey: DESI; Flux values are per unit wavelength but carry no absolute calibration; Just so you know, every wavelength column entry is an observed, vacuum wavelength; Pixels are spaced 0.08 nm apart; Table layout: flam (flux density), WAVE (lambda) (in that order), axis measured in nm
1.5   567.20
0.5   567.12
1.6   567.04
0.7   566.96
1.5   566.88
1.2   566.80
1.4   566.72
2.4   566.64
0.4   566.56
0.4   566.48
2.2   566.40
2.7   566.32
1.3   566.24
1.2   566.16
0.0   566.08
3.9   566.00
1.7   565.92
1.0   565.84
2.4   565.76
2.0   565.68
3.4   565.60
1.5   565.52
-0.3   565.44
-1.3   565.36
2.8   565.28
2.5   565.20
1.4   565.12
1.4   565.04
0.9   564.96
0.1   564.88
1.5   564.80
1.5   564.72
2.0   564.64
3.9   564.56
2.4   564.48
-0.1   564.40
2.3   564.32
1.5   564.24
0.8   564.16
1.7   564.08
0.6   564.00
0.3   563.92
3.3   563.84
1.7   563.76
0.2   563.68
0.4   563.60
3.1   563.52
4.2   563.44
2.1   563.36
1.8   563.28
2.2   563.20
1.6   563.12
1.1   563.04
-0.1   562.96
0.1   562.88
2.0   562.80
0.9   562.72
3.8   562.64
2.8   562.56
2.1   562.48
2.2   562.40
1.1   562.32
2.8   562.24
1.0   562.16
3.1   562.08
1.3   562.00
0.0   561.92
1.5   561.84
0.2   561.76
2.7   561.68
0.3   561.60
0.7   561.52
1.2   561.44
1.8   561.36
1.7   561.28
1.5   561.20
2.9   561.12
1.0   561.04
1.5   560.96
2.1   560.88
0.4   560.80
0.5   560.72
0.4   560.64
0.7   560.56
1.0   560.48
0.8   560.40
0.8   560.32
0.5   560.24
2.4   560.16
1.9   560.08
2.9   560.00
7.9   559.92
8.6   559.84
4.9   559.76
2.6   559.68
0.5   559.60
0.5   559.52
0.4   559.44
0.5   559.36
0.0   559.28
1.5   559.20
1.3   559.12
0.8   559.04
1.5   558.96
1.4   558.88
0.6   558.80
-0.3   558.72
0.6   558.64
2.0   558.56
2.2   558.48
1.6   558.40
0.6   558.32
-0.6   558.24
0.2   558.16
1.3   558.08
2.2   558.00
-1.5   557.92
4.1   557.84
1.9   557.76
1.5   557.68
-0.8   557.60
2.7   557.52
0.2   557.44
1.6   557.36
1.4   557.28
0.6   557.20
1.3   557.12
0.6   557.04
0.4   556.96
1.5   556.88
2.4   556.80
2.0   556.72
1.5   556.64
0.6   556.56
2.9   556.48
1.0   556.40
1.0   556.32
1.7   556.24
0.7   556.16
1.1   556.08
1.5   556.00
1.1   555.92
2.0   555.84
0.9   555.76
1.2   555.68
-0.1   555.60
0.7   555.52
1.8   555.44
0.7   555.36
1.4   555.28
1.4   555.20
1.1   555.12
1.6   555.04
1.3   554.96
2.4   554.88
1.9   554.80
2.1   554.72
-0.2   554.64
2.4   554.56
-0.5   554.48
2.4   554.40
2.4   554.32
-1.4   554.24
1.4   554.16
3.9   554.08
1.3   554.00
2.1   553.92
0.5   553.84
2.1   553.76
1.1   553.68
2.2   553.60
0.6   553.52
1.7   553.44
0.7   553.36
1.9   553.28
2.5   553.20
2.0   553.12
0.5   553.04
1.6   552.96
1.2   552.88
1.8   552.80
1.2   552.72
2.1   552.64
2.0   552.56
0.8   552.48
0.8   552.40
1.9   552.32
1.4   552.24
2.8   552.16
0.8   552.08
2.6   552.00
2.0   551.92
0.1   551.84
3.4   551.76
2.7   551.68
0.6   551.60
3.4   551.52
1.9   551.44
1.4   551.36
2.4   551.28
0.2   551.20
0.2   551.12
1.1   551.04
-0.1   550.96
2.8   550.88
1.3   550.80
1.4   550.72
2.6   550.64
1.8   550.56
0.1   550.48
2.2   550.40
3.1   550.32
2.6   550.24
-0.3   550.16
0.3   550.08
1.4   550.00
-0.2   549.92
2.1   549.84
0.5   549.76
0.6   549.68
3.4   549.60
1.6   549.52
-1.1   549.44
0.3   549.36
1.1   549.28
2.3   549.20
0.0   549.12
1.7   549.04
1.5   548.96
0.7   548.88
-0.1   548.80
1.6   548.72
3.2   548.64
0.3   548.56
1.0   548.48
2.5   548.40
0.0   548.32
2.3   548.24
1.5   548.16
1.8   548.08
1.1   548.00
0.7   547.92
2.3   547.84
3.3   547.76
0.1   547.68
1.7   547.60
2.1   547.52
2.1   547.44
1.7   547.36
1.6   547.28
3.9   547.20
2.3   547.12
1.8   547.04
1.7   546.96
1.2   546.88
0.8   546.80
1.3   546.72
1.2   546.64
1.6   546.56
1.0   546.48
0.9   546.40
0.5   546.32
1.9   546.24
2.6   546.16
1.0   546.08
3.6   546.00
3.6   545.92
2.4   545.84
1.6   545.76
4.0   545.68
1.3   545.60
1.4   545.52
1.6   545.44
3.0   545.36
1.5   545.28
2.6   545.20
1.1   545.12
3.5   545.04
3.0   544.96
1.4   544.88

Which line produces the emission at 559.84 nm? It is H-beta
